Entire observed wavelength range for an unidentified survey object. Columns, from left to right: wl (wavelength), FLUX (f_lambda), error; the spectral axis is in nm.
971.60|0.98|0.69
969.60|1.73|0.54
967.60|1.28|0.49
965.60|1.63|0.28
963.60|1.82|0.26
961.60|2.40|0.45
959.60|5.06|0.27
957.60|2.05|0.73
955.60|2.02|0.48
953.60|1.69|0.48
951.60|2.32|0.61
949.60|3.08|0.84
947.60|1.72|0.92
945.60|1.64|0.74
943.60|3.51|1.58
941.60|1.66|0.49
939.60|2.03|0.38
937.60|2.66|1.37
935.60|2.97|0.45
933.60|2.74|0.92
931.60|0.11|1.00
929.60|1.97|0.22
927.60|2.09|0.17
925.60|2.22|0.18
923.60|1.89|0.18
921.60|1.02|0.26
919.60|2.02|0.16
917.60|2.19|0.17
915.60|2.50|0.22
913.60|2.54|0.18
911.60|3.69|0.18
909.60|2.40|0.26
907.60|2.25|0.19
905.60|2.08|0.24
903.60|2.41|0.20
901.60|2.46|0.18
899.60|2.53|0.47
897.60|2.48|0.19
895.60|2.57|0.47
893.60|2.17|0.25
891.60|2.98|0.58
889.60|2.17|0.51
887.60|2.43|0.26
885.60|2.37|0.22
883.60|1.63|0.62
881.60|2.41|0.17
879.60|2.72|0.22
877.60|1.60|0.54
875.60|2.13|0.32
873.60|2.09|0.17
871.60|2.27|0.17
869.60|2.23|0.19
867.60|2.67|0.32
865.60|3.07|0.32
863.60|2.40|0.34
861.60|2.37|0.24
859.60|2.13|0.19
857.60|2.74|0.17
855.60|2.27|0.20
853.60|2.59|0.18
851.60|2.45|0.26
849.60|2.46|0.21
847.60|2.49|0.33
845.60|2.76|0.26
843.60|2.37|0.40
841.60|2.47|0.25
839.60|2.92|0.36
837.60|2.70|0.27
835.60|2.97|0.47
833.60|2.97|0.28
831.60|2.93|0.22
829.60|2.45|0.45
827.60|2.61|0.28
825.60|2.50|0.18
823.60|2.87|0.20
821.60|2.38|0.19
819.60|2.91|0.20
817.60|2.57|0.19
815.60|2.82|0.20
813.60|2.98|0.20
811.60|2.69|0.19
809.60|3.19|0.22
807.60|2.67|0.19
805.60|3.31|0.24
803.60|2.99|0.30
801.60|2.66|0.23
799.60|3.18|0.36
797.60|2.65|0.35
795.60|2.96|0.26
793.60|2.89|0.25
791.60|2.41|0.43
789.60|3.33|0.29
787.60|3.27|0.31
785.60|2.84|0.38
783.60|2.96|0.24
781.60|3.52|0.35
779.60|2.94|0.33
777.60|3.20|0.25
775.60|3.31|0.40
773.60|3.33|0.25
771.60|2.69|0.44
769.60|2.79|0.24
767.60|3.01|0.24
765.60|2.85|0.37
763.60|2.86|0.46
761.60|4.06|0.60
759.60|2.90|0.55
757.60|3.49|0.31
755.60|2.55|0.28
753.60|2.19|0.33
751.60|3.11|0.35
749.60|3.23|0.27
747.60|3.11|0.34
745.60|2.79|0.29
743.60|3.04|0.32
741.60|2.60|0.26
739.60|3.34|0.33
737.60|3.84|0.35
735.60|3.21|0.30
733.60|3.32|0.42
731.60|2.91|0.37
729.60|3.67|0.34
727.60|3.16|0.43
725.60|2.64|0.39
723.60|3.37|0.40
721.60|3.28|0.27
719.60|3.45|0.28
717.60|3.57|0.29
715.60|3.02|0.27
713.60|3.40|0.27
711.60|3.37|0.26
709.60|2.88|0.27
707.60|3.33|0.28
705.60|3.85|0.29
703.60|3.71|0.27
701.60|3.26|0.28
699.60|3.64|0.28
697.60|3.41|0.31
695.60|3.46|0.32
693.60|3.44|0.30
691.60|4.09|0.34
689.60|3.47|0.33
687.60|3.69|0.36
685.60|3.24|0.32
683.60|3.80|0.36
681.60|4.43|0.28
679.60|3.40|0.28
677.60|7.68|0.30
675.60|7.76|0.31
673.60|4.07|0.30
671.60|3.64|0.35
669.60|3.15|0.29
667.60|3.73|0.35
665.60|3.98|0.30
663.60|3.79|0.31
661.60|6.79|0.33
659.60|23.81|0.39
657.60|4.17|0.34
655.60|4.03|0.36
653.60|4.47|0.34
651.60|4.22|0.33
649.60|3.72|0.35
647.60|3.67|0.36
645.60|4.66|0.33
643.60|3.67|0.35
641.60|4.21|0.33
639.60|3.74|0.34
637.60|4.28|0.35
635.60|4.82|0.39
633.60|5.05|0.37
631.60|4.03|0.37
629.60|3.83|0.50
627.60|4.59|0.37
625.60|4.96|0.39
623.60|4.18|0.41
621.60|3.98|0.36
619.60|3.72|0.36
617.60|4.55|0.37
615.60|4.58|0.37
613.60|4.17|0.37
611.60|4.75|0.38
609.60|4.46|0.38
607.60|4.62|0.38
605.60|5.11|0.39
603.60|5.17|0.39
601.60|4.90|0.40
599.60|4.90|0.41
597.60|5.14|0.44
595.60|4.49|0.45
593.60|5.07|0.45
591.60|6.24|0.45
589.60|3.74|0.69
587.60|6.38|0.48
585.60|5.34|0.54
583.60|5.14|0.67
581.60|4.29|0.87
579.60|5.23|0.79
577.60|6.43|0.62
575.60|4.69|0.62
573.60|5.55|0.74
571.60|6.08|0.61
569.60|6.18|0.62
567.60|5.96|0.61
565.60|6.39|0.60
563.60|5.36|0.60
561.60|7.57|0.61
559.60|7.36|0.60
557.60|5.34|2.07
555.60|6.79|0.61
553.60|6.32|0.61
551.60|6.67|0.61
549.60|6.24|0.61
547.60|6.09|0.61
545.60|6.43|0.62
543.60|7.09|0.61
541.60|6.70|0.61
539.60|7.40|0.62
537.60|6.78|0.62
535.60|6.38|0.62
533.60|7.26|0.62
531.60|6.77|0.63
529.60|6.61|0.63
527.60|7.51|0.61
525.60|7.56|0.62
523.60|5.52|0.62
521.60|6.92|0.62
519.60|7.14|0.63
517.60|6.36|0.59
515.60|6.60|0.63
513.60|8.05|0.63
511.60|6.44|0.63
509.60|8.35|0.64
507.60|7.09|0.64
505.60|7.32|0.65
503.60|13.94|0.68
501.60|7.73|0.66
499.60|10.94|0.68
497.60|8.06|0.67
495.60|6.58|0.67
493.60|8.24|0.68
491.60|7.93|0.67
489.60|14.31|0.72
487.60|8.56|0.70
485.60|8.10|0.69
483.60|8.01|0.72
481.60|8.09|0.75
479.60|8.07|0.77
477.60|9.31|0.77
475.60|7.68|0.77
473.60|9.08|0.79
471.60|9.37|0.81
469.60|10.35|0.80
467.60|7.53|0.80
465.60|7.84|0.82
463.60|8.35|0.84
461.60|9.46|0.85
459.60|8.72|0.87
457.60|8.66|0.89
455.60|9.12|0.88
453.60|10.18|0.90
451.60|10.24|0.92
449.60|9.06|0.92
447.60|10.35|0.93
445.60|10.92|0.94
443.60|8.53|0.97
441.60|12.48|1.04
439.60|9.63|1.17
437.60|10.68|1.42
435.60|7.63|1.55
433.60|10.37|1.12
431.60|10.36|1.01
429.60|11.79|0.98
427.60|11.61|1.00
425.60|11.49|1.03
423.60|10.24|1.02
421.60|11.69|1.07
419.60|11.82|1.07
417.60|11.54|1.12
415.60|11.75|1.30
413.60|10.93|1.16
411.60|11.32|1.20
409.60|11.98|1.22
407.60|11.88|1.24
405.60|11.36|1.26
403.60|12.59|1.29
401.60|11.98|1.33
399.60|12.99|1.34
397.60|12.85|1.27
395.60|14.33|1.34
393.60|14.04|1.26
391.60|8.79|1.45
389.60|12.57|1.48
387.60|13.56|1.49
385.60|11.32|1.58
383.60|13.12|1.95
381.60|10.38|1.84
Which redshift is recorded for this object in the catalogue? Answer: 0.01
